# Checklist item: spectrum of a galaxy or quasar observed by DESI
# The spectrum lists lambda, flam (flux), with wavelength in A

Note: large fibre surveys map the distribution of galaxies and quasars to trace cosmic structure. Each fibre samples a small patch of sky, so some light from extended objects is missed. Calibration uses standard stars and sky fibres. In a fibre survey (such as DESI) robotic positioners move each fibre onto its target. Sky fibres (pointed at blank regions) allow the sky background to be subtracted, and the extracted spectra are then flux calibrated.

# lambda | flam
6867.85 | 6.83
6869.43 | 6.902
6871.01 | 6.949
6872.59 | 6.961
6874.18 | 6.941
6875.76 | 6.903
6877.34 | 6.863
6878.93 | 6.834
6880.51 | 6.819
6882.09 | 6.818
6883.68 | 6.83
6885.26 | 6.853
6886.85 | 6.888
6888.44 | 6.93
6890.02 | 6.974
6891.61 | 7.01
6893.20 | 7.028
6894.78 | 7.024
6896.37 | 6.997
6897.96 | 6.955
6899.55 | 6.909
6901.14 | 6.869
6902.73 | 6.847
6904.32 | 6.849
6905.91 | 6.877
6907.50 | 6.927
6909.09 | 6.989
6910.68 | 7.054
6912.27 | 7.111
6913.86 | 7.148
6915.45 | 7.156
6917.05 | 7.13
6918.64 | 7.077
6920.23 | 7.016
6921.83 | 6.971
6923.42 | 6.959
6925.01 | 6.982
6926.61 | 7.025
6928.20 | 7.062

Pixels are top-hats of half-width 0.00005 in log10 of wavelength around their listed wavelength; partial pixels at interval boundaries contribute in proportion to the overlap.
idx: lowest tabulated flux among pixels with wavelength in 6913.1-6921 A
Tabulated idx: 7.016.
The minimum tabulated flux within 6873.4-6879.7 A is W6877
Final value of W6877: 6.834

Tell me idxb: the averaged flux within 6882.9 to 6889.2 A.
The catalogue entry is 6.87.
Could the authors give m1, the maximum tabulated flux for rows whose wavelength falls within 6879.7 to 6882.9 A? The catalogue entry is 6.819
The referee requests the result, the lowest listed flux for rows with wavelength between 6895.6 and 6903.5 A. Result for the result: 6.847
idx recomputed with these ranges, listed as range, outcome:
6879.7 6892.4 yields 6.818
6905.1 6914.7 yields 6.877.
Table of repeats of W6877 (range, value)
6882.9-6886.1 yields 6.83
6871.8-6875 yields 6.941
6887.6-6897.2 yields 6.93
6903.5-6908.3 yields 6.849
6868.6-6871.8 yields 6.902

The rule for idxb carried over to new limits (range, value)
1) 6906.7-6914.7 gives 7.05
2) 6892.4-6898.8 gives 7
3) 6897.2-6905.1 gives 6.88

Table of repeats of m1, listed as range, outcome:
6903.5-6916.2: 7.156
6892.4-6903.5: 7.028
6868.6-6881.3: 6.961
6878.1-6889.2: 6.93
